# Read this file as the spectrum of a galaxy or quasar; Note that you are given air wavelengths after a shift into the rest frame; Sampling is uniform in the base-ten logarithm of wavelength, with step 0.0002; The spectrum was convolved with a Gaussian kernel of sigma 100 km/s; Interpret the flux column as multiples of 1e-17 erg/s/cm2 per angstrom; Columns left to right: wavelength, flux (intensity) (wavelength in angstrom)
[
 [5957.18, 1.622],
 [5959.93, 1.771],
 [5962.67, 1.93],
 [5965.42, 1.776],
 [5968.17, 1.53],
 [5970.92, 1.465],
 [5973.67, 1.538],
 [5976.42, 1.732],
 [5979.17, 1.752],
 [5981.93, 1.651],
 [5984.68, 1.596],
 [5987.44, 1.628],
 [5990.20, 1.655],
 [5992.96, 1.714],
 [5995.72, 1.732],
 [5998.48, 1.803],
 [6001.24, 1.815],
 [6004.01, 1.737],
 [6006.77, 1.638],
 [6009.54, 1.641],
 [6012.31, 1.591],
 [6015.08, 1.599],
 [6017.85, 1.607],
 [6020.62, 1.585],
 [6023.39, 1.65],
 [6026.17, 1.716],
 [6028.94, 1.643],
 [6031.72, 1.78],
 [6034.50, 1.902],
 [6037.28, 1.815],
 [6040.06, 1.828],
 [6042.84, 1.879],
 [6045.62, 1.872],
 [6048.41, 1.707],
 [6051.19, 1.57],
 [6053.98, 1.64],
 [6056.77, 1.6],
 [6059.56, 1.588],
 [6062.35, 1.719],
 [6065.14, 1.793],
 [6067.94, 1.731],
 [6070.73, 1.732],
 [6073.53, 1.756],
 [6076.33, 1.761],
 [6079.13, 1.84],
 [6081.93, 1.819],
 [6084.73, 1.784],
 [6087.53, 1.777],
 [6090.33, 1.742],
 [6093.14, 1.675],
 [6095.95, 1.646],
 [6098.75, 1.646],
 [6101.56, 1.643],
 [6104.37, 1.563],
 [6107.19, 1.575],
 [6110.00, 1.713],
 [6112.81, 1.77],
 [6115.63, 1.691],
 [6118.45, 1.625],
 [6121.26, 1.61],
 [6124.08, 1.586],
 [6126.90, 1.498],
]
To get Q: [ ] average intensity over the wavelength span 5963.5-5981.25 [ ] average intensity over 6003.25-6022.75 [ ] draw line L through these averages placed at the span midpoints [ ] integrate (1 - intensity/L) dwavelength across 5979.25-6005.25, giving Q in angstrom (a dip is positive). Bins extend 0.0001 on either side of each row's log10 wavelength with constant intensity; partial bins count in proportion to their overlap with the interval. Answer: -1.1 angstrom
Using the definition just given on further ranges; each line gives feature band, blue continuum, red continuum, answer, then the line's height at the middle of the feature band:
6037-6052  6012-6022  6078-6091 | -1.0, 1.68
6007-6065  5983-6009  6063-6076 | 1.0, 1.73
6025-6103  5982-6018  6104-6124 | -3.5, 1.66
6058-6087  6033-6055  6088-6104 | -0.6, 1.72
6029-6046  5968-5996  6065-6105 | -1.4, 1.69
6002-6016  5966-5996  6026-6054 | 0.4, 1.7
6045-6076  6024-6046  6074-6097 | 1.4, 1.78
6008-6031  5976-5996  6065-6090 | 1.1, 1.71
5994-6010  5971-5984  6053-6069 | -0.8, 1.65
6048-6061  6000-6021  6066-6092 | 0.9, 1.73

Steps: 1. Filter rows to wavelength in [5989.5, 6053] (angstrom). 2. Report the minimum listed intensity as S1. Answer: 1.57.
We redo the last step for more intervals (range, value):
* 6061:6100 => 1.646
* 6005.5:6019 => 1.591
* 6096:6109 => 1.563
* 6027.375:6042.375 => 1.643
